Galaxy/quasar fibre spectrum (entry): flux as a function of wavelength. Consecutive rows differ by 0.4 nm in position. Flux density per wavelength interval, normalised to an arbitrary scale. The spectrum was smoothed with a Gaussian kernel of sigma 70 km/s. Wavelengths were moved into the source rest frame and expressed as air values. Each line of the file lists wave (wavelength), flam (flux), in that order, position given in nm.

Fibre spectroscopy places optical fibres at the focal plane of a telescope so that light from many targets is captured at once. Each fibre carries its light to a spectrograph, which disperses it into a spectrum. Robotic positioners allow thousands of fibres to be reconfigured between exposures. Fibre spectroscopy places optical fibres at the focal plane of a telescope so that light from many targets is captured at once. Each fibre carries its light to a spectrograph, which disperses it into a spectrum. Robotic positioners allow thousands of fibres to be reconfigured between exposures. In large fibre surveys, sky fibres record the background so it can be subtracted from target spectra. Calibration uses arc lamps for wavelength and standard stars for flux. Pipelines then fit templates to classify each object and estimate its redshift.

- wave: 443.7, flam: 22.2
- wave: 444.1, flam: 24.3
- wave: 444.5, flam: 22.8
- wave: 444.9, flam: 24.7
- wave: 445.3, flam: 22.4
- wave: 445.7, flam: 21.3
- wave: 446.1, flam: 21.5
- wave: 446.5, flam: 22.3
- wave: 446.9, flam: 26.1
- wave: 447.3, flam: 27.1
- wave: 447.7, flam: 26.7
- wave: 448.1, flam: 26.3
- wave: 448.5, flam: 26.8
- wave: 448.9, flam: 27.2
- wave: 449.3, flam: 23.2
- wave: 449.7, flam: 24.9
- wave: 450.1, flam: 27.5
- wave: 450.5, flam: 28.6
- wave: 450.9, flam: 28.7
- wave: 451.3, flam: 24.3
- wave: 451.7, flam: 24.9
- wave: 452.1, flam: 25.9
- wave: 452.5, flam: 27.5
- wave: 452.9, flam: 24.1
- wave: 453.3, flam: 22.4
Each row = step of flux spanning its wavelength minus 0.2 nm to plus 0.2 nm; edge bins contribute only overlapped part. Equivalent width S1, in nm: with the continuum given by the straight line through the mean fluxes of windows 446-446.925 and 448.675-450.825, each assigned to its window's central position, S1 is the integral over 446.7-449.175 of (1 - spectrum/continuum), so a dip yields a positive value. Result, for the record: -0.21 nm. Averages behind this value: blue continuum 23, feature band 26.6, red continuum 26.4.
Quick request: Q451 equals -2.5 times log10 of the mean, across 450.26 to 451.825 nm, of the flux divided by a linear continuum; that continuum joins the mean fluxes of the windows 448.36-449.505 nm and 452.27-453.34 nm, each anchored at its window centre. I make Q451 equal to -0.058 mag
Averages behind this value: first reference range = 25.7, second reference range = 25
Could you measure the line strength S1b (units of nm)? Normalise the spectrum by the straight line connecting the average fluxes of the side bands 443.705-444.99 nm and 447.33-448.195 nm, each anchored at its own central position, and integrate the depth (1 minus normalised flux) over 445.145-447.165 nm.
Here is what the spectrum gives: 0.189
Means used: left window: 23.6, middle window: 22.9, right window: 26.6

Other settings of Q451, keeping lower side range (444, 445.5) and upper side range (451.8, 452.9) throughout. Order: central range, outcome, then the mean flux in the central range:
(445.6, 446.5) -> 0.11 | 21.6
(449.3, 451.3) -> -0.05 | 26.7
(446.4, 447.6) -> -0.06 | 25.5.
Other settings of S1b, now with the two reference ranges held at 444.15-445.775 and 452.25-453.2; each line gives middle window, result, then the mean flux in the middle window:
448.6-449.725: -0.043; 25.3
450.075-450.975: -0.130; 28.4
